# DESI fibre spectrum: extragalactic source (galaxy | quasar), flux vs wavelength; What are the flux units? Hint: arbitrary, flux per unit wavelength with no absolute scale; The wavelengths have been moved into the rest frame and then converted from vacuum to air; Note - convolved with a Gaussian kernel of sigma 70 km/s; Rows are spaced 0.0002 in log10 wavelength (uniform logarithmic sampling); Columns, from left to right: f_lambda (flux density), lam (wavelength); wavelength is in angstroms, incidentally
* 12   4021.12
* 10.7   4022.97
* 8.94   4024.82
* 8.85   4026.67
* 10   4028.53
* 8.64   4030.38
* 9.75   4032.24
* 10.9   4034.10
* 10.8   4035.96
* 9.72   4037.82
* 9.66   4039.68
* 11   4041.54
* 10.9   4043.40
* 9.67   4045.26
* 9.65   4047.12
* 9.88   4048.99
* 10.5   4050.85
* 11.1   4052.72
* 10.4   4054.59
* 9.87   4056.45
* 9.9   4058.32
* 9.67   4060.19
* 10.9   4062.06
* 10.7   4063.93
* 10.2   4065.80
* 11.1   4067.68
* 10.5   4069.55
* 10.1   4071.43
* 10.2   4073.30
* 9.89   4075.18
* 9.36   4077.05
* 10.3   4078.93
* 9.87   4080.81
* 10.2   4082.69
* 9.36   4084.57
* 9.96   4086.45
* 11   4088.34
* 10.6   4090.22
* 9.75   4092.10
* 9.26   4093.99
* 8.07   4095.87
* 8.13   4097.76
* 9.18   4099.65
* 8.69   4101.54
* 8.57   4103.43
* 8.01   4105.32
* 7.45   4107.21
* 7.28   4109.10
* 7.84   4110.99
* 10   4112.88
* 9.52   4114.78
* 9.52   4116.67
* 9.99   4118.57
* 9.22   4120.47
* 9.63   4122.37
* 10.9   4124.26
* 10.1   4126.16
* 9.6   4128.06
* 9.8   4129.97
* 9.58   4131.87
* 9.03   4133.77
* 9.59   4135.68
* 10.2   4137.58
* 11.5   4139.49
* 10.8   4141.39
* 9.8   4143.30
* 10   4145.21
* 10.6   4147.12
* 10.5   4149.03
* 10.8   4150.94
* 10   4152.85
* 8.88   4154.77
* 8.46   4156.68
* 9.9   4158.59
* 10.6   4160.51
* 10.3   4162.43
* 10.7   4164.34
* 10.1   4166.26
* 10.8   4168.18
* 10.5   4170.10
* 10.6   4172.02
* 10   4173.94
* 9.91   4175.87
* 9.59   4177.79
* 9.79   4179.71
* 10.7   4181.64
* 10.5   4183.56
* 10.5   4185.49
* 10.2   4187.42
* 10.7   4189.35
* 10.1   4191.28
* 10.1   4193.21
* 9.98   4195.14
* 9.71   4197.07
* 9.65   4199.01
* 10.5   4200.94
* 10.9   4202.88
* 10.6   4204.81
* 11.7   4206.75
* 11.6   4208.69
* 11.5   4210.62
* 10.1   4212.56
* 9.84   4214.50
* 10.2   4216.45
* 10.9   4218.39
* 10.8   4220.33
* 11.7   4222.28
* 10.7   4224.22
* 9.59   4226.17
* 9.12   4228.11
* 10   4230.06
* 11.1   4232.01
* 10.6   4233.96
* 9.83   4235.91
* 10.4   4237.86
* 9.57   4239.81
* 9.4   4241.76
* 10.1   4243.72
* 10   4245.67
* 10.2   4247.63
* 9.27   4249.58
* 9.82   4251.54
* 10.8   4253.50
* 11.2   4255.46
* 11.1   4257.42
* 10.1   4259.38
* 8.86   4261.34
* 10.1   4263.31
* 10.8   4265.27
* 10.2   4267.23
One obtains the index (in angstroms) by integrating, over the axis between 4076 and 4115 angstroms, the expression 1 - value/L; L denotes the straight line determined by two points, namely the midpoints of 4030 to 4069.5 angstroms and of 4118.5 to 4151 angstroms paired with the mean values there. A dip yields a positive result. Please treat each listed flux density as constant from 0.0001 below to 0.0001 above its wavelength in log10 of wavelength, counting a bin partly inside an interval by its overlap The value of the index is 3.9 angstroms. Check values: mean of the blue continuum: 10.3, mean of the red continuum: 10.1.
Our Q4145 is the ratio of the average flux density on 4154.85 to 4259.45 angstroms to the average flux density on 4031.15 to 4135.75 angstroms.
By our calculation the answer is 1.1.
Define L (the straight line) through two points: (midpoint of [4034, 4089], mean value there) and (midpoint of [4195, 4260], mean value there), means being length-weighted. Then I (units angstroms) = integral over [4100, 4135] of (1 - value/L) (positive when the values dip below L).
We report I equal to 3.82 angstroms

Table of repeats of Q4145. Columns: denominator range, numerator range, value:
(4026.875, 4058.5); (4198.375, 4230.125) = 1.05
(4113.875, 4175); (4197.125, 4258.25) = 1.03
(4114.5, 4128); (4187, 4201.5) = 1.03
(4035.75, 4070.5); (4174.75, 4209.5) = 1.01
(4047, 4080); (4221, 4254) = 0.99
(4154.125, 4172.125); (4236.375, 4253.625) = 0.98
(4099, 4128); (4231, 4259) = 1.13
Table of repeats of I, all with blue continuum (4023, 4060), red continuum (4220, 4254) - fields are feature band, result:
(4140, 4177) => -0.3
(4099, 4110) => 2.1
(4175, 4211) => -1.1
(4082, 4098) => 0.6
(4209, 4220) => -0.5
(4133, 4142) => -0.1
